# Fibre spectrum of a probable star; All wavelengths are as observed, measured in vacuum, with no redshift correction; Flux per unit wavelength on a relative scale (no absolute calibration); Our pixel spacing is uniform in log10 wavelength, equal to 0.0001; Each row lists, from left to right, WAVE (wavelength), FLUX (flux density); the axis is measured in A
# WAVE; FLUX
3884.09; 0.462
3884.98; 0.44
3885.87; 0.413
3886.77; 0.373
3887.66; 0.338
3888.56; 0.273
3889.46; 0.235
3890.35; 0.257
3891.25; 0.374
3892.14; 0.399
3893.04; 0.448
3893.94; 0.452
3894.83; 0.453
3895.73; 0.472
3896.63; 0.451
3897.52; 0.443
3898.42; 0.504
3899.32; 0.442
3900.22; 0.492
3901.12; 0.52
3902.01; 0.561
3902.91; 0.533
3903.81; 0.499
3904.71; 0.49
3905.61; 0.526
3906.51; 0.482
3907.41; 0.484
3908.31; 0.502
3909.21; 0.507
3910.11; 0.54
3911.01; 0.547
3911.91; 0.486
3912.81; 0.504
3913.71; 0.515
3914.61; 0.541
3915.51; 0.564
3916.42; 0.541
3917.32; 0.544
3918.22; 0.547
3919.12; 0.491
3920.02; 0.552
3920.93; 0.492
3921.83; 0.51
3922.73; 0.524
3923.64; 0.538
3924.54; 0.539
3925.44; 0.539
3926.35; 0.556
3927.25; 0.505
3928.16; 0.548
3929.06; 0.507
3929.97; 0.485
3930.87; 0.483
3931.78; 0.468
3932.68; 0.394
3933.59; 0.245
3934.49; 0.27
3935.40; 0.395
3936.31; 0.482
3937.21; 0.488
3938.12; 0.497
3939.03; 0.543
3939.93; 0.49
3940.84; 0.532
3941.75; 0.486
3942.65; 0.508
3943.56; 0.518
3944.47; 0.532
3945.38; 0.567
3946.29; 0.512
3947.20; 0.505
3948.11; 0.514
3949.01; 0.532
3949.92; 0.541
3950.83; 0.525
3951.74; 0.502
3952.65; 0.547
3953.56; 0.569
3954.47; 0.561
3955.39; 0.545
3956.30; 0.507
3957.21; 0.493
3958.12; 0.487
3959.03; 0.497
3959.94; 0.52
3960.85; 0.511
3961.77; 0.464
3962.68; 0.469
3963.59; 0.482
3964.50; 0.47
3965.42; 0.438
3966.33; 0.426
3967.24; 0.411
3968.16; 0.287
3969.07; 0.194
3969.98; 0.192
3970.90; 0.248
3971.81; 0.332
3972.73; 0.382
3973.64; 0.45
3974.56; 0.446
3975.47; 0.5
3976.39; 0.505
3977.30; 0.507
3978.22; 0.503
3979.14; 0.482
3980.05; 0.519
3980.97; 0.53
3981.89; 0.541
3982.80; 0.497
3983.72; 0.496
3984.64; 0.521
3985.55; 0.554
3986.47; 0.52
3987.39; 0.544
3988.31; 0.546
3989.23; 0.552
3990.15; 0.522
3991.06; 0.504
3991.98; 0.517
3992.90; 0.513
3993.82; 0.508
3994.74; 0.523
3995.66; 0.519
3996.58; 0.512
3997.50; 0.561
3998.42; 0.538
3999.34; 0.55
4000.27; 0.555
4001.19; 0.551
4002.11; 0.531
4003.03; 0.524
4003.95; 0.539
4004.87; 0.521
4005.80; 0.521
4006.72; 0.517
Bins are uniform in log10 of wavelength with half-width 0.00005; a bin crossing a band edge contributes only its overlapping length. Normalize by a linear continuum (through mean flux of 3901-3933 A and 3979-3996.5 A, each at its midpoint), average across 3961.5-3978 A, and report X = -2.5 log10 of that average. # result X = 0.283 mag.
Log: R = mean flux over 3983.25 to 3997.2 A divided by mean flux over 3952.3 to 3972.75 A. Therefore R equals 1.20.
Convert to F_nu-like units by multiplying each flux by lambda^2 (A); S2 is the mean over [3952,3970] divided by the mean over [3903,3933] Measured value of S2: 0.91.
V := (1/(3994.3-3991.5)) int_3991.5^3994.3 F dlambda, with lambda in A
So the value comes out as 0.512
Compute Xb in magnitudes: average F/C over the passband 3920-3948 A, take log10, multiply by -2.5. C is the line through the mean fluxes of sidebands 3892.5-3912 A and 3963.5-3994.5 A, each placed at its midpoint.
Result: -0.02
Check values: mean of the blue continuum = 0.492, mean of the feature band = 0.49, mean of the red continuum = 0.46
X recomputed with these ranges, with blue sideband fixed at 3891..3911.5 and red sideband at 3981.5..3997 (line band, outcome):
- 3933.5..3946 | 0.059 mag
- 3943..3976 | 0.103 mag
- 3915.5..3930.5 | -0.070 mag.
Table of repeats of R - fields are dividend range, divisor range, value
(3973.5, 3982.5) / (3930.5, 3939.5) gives 1.17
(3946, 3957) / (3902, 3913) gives 1.04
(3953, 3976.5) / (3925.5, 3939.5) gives 0.95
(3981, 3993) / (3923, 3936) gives 1.14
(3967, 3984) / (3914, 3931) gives 0.80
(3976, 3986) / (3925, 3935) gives 1.13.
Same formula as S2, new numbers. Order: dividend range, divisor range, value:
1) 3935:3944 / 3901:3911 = 0.98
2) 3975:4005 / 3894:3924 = 1.08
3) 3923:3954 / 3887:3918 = 1.08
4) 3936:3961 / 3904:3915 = 1.04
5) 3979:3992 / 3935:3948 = 1.06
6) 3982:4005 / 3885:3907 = 1.28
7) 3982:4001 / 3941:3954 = 1.03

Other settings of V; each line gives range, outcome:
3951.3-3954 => 0.539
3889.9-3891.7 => 0.317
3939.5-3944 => 0.507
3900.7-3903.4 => 0.539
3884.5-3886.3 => 0.43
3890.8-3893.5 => 0.407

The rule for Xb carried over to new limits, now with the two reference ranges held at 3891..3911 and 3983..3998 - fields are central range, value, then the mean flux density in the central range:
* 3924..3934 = 0.03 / 0.481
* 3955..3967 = 0.06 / 0.484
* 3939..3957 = -0.04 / 0.526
